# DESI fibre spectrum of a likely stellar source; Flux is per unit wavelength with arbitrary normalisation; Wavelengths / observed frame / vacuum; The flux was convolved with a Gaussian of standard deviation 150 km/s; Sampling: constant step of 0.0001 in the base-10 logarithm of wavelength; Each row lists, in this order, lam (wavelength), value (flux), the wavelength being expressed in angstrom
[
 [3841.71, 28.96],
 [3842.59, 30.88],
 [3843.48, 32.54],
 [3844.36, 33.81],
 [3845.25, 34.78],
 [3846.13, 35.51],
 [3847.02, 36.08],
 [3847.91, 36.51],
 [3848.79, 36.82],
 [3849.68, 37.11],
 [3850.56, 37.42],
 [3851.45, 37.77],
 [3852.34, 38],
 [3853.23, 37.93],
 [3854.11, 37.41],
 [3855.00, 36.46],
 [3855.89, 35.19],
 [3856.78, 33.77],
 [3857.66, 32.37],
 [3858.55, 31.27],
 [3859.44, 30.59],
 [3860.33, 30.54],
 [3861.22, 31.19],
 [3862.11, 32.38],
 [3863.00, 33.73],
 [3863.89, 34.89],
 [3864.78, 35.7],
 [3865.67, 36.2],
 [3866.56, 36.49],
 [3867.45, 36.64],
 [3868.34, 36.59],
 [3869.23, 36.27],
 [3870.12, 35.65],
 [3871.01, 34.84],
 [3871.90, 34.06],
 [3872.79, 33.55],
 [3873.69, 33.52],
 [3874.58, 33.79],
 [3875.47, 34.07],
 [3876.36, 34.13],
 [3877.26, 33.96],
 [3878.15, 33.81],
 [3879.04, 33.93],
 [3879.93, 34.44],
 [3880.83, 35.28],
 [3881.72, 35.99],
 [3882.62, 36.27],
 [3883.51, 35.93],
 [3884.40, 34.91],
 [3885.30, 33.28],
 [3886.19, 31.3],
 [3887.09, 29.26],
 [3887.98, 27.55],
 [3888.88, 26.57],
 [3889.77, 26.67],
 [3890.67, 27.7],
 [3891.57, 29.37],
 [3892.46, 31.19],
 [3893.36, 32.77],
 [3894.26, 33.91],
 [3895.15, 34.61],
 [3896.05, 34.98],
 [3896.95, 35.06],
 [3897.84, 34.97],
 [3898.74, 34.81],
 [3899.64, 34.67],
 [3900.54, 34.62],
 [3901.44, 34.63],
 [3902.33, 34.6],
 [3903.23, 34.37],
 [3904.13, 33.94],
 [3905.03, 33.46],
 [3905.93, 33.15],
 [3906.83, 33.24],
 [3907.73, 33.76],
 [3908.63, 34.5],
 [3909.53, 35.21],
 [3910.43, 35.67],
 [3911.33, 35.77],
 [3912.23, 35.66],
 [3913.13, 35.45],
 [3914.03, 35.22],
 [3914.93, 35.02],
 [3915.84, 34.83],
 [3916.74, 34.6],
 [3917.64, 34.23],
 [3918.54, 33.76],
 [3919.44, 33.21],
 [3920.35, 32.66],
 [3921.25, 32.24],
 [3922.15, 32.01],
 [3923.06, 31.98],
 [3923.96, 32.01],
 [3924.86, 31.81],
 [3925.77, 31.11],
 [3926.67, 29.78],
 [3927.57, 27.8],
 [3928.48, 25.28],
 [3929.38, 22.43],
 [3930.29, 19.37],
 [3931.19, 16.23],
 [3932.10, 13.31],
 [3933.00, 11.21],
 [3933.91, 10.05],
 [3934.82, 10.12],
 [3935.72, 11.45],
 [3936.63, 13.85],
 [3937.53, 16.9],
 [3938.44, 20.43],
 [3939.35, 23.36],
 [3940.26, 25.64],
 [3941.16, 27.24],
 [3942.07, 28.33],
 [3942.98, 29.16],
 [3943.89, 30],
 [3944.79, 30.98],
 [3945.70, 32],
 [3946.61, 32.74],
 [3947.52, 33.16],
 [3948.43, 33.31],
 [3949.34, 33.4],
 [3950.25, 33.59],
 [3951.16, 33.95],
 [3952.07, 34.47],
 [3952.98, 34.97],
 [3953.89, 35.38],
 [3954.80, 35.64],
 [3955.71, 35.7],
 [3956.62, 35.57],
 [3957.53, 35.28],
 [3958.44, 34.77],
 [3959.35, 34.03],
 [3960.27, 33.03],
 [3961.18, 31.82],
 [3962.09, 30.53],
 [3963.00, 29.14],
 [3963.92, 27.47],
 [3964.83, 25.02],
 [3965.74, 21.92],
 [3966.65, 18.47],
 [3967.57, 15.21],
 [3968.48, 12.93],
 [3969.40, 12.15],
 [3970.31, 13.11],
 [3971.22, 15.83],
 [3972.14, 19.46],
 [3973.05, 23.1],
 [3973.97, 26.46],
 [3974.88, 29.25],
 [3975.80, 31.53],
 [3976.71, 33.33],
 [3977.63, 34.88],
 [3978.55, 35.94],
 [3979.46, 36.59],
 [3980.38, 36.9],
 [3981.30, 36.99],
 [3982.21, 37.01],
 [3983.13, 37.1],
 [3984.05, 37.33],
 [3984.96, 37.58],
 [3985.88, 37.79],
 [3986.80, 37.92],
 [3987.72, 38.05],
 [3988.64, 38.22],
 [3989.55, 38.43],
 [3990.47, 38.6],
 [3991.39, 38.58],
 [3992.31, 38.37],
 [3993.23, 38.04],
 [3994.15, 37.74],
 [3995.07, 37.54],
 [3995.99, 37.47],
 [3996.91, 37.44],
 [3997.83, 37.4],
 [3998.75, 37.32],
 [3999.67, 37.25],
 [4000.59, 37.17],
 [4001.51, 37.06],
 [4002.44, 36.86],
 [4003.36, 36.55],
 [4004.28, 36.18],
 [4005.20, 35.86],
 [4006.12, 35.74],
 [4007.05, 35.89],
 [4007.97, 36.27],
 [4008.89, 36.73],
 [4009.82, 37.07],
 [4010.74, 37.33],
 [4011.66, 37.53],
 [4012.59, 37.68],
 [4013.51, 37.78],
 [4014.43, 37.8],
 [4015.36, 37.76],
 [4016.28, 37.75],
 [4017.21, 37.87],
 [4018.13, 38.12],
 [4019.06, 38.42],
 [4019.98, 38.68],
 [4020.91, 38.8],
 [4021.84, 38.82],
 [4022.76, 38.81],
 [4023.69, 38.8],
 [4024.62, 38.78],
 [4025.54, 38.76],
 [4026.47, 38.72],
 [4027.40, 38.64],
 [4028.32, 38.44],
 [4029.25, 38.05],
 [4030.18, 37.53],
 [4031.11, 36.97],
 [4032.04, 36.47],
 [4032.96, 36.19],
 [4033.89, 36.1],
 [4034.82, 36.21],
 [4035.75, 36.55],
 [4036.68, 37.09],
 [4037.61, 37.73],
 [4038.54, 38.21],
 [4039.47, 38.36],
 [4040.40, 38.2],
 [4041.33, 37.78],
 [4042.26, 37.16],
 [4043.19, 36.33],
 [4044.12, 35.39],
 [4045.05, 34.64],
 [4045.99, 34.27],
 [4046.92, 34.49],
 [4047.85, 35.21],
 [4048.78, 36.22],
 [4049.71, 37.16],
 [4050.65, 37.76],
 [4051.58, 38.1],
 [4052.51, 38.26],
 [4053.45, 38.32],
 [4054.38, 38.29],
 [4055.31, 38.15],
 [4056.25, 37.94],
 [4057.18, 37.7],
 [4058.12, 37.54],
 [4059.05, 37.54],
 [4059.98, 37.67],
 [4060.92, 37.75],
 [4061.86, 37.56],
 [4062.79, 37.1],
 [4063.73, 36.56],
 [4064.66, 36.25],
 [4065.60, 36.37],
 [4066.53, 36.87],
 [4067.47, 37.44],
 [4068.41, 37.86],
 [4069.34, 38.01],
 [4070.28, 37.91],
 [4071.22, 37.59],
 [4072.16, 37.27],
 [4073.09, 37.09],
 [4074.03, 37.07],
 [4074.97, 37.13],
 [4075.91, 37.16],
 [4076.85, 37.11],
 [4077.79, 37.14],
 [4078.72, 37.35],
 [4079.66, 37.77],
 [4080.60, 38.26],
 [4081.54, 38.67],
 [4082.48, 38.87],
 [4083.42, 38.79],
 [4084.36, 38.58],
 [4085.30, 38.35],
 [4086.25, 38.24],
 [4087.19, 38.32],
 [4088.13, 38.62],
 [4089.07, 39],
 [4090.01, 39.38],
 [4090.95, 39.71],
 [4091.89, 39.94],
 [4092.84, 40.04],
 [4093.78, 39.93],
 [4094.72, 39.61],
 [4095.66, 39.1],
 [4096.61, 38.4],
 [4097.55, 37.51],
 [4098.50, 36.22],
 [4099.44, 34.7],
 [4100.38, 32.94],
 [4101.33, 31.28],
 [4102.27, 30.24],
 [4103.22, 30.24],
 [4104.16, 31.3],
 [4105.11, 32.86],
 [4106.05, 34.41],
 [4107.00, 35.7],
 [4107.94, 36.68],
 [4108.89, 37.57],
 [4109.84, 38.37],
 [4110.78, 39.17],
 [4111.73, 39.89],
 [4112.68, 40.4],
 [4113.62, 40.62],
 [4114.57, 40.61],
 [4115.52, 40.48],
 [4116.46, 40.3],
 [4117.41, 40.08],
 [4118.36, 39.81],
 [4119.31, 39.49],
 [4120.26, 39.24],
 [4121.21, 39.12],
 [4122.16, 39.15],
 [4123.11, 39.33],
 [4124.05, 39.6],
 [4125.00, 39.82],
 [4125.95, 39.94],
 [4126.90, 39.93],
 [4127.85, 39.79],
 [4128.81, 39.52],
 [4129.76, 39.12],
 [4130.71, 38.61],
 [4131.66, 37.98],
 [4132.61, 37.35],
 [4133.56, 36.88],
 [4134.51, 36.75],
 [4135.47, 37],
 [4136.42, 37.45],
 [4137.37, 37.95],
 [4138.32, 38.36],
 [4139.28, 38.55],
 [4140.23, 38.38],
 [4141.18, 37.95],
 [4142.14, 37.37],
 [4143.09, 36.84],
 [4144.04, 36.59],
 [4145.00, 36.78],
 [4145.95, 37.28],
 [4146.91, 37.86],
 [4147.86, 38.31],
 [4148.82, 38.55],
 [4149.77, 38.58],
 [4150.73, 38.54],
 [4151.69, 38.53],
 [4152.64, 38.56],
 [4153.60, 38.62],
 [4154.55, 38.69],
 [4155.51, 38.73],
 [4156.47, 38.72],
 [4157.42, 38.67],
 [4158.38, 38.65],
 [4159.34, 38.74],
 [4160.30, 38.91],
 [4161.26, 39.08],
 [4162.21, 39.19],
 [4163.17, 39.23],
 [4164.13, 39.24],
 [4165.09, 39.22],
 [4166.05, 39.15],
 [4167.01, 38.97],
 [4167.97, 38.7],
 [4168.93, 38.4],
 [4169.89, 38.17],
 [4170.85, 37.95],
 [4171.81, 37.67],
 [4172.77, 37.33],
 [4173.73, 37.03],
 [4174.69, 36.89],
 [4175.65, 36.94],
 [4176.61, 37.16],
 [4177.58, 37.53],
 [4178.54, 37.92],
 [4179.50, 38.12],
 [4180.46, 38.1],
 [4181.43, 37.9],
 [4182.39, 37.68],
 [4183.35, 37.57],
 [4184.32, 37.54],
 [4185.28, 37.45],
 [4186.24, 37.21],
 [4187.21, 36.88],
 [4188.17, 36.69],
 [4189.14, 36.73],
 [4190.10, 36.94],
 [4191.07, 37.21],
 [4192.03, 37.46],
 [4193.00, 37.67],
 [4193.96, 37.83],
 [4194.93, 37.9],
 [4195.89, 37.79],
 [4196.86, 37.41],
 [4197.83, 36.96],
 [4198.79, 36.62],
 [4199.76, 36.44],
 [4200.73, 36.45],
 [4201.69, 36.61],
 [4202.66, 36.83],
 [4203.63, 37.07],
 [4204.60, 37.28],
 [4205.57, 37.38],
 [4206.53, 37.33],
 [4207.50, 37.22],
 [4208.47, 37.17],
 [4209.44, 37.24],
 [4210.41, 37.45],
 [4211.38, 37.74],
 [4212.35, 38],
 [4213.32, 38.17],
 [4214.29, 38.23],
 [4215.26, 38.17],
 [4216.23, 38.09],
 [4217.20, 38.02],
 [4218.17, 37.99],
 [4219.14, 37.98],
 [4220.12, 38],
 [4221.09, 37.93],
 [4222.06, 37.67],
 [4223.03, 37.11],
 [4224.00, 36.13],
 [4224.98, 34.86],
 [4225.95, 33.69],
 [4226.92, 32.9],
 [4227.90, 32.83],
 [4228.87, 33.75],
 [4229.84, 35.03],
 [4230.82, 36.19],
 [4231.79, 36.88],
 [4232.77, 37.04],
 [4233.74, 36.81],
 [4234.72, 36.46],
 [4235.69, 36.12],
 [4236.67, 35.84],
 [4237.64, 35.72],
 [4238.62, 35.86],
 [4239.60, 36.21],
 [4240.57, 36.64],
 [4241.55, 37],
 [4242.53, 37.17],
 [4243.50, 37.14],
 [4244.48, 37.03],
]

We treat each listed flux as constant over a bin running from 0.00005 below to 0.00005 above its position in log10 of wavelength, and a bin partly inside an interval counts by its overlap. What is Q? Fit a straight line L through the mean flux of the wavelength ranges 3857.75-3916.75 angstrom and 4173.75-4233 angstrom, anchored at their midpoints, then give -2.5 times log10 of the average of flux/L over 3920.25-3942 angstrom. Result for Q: 0.44 mag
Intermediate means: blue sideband 33.7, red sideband 37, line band 22.8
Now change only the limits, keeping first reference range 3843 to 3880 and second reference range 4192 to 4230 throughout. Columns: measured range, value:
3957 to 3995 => 0.149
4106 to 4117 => -0.073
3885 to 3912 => 0.069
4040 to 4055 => -0.024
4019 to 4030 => -0.083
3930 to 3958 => 0.315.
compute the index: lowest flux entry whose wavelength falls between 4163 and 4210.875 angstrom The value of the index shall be 36.44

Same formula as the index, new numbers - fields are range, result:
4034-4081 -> 34.27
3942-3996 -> 12.15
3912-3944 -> 10.05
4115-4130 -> 39.12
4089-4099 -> 36.22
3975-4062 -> 31.53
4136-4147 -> 36.59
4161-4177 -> 36.89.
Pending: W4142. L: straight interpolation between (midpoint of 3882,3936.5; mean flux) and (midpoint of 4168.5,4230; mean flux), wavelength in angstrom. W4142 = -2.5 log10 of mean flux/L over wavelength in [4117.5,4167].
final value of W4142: -0.08 mag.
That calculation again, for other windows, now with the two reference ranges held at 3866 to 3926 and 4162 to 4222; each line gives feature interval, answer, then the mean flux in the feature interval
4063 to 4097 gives -0.06 mag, 38.1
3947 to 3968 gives 0.11 mag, 31.1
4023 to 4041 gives -0.06 mag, 37.7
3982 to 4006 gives -0.07 mag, 37.5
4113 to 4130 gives -0.09 mag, 39.8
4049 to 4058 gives -0.06 mag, 37.9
